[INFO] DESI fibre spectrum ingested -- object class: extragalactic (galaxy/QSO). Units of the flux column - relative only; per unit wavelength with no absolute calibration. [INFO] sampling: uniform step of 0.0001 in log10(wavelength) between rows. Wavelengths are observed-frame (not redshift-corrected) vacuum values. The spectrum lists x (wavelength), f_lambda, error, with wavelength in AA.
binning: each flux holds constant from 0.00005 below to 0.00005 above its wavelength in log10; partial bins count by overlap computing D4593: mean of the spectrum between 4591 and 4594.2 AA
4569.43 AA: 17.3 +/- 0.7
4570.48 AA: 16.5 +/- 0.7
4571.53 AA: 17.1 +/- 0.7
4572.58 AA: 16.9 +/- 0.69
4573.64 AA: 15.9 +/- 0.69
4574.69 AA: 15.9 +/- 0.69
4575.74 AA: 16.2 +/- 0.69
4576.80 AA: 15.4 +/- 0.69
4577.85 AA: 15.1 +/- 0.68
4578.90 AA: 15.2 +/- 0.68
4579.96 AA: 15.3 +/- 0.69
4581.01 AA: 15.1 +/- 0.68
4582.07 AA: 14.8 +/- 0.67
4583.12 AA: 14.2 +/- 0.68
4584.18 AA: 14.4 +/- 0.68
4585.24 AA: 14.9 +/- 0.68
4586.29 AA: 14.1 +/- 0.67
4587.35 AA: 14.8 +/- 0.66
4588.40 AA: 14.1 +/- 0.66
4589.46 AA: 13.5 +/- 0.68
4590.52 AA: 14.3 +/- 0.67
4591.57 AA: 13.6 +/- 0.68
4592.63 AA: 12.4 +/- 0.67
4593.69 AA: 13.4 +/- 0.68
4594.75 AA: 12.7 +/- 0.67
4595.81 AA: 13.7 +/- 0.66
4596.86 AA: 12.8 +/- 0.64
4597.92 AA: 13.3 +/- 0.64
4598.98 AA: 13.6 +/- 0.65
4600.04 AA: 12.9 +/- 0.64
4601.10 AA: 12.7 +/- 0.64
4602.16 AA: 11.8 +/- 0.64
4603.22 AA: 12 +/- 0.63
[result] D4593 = 13.2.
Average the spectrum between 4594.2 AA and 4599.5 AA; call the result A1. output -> 13.2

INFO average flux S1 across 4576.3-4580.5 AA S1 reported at 15.3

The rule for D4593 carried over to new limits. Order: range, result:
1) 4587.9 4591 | 13.9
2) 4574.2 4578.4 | 15.7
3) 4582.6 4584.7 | 14.3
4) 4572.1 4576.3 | 16.2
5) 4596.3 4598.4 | 13.1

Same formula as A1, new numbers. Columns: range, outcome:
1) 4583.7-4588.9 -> 14.5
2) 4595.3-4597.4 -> 13.3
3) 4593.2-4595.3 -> 13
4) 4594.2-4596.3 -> 13.2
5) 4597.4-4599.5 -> 13.4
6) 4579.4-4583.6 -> 14.9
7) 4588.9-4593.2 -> 13.4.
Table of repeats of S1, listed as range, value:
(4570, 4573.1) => 16.9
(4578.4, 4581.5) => 15.2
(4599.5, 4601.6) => 12.8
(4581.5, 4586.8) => 14.5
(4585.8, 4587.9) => 14.5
